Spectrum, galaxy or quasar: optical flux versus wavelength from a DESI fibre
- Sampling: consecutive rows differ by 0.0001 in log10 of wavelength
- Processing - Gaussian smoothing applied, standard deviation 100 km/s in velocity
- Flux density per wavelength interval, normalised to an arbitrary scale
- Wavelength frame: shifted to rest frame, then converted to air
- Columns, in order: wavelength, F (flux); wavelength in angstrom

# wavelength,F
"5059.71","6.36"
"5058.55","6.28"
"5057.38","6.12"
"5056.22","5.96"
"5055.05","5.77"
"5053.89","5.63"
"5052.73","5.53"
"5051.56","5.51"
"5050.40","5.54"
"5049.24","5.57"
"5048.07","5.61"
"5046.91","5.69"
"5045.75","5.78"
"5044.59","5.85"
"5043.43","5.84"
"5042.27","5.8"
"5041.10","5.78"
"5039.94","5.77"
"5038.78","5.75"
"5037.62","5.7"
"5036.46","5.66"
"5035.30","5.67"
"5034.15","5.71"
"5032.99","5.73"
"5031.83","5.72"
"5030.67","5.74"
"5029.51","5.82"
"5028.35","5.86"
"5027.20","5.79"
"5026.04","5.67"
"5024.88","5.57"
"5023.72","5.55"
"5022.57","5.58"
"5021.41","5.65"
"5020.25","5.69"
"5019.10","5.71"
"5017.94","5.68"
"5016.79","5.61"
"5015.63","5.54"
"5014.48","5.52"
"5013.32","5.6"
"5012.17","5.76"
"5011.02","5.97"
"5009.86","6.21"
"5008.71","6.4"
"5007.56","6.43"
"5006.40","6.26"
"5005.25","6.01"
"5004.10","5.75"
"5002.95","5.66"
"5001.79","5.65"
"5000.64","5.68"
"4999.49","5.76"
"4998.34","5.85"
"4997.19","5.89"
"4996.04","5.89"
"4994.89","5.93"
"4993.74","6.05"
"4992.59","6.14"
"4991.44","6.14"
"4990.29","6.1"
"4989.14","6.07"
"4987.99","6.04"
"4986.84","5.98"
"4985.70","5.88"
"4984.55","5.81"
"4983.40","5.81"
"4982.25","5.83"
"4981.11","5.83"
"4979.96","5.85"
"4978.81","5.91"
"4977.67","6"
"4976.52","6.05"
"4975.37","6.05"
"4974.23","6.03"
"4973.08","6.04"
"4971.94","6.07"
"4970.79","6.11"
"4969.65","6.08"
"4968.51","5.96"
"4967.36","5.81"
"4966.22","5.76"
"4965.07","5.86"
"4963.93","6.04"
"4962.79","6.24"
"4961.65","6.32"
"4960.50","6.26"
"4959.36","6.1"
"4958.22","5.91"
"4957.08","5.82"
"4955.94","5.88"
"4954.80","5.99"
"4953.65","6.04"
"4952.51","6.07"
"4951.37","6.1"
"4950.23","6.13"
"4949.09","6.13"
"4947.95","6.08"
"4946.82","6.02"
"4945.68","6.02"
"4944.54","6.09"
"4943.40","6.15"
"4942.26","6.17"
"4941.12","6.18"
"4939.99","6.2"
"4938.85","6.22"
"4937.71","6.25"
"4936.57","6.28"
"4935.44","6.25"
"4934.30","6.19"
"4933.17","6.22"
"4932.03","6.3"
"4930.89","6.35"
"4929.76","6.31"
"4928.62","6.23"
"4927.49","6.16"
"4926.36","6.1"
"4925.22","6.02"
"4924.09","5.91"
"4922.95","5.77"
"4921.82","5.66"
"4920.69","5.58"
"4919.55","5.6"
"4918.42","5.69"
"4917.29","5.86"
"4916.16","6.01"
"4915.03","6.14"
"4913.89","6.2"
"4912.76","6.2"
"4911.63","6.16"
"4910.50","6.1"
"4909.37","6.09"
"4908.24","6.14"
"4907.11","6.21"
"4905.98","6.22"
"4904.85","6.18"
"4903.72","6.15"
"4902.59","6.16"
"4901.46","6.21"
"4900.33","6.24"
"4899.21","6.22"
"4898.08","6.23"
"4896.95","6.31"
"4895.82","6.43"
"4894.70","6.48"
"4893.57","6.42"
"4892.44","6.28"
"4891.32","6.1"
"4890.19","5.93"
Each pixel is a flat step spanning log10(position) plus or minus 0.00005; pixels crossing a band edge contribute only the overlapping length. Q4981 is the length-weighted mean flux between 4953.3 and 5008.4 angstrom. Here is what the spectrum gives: 5.97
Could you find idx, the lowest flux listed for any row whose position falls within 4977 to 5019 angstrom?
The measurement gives 5.52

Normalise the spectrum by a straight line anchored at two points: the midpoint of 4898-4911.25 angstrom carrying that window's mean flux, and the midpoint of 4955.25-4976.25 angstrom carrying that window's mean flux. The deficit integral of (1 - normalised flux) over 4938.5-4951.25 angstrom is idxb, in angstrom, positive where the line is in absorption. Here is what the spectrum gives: -0.1 angstrom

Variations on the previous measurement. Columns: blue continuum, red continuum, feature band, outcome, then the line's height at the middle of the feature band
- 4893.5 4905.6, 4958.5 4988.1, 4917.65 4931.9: 0.5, 6.17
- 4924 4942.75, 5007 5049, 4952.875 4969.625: 0.2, 6.07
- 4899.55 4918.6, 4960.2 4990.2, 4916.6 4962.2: 0.0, 6.06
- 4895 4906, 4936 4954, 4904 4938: 0.6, 6.19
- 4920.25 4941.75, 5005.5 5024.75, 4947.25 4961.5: 0.0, 6.04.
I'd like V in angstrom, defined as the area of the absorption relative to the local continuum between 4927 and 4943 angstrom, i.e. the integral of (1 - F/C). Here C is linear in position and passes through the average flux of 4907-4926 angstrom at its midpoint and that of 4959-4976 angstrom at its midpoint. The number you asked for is -0.7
